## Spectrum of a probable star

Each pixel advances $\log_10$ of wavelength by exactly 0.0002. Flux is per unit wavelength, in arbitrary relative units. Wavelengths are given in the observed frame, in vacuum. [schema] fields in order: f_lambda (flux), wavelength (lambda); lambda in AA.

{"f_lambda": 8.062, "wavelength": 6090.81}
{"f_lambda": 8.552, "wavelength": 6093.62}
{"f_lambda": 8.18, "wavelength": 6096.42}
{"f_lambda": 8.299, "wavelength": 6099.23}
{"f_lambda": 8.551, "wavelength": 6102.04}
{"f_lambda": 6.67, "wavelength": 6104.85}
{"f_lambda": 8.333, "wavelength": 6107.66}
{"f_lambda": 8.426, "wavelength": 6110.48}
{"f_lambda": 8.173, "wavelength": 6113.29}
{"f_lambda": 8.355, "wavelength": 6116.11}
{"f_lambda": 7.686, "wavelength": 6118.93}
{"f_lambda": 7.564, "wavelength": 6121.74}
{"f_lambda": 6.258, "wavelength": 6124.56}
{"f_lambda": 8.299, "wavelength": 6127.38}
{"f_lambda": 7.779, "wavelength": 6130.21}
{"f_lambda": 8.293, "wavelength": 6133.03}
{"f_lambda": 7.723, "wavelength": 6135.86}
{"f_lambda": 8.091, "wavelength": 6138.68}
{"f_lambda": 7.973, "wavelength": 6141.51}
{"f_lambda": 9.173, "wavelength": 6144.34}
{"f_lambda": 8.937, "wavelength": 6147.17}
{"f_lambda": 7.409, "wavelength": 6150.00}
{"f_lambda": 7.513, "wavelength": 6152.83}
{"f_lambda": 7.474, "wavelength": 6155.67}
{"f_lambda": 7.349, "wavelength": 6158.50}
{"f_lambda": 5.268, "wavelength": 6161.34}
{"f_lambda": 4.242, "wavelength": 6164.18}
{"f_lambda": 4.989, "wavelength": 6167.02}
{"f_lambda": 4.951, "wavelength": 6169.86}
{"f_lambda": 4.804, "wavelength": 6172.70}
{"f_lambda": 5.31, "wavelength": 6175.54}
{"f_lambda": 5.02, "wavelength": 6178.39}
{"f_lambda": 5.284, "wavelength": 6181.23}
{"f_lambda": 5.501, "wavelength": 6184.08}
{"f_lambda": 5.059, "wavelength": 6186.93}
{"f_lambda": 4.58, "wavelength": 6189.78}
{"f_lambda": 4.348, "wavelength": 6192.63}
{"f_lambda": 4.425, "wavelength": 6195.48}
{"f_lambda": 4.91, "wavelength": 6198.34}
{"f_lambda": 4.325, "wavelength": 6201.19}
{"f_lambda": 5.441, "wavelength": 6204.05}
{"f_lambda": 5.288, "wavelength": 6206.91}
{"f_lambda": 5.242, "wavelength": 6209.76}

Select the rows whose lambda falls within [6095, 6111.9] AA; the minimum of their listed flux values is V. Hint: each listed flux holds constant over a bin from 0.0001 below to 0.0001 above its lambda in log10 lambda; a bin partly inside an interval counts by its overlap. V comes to 6.67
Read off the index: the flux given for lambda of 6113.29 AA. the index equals 8.173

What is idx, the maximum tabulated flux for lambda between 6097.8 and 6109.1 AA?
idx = 8.551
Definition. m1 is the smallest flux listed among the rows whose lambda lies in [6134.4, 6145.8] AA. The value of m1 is 7.723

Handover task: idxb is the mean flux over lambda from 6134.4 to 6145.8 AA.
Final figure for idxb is 8.24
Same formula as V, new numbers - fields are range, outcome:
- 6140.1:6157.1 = 7.409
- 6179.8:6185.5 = 5.284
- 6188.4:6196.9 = 4.348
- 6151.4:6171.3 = 4.242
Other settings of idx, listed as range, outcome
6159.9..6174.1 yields 5.268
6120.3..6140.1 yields 8.299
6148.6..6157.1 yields 7.513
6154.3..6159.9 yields 7.474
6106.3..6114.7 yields 8.426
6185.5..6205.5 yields 5.441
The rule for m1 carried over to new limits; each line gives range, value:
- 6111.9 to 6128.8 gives 6.258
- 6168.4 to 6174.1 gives 4.804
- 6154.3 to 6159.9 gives 7.349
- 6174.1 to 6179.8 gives 5.02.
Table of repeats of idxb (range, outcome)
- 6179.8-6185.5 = 5.39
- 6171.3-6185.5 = 5.18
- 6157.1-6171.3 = 5.35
